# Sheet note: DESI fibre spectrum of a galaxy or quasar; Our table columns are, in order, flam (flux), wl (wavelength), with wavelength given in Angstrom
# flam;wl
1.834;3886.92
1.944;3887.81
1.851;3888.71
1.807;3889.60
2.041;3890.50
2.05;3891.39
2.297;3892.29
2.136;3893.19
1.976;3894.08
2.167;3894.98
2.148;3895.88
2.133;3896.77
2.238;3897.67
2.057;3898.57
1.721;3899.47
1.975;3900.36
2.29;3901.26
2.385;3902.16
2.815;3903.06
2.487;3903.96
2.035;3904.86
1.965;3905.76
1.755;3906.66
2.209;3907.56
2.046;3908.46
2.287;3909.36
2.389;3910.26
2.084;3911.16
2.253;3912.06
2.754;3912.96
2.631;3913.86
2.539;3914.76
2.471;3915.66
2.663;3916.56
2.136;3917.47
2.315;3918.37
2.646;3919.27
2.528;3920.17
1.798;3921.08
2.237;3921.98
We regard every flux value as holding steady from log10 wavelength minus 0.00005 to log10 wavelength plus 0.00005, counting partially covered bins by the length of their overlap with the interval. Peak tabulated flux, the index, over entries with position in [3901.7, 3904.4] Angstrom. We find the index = 2.815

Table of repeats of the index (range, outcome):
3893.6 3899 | 2.238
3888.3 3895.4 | 2.297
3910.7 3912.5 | 2.253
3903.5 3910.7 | 2.487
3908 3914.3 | 2.754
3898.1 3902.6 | 2.385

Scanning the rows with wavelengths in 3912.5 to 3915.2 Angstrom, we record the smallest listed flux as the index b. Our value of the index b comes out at 2.539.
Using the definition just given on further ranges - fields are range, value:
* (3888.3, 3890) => 1.807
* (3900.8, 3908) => 1.755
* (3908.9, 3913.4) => 2.084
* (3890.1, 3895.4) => 1.976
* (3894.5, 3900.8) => 1.721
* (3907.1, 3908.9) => 2.046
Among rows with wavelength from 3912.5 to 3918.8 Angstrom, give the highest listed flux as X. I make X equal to 2.754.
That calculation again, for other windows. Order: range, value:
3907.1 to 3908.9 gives 2.209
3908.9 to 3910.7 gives 2.389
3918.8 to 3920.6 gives 2.646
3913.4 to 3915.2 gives 2.631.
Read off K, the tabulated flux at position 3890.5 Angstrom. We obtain 2.041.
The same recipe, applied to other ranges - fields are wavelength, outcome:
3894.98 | 2.167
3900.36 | 1.975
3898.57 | 2.057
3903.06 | 2.815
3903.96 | 2.487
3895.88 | 2.148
